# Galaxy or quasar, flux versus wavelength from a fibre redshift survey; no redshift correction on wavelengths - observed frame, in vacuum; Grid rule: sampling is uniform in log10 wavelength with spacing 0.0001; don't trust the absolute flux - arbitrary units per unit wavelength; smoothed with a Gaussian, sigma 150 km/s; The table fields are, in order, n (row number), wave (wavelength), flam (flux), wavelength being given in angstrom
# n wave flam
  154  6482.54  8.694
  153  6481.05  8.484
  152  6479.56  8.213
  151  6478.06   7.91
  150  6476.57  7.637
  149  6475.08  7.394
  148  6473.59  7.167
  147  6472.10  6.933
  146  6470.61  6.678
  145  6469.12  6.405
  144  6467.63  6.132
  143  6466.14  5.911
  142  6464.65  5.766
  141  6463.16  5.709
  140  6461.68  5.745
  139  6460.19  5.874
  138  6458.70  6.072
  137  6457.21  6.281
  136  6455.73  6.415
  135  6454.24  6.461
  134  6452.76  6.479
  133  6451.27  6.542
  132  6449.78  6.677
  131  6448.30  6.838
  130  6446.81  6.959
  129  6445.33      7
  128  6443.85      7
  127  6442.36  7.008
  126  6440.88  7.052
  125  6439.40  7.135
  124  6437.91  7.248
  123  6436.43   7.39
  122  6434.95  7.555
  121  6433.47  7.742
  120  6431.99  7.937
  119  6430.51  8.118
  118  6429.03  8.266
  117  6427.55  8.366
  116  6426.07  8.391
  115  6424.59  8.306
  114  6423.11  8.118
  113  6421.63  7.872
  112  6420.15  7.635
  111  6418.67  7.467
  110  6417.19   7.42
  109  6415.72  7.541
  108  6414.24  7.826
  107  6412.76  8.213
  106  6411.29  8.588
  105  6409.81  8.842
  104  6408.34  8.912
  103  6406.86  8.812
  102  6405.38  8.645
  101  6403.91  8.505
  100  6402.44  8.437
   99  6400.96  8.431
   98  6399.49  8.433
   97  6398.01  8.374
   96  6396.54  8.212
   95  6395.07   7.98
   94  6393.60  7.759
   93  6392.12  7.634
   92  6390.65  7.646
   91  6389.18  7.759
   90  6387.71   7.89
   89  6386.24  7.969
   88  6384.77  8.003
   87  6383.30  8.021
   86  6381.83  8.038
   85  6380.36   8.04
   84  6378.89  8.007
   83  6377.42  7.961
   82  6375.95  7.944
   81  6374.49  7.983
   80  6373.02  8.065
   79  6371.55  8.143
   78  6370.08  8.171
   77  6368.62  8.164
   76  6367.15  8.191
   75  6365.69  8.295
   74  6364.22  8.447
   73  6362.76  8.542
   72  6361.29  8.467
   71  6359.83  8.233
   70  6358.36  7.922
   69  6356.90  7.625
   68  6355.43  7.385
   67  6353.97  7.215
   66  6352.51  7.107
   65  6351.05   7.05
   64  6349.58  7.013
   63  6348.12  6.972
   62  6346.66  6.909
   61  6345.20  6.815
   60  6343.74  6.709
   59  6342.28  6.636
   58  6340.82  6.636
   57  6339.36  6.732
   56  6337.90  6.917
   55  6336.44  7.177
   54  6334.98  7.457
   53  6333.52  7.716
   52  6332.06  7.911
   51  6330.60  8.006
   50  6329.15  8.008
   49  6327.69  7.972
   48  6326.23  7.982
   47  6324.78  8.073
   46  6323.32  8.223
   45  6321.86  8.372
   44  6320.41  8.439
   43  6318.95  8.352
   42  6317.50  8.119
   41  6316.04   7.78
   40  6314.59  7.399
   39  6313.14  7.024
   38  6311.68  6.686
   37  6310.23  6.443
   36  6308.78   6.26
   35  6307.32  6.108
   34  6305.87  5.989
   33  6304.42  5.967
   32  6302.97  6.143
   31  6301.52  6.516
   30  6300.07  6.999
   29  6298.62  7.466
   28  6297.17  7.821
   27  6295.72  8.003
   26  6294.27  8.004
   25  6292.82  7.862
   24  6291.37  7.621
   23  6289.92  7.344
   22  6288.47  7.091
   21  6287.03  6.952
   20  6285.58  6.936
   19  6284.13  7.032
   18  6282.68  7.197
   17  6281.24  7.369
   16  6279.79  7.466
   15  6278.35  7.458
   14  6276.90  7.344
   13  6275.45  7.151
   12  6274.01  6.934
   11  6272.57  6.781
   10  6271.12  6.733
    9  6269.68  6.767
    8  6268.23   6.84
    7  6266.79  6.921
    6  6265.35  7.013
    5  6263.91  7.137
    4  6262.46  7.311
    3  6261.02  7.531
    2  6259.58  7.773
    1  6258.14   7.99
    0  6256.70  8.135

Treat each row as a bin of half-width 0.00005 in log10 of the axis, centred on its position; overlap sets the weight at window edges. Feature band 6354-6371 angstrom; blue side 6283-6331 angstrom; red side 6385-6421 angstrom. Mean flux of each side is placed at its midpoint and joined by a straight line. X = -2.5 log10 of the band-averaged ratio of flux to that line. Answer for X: -0.04 mag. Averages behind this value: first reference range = 7.36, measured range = 8.09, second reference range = 8.12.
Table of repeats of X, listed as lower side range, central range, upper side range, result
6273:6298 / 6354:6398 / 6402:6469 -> -0.09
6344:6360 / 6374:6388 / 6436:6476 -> -0.13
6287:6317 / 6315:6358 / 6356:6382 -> 0.01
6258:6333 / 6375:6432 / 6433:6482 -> -0.16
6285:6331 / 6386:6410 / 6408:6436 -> -0.05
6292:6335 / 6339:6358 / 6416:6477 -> 0.05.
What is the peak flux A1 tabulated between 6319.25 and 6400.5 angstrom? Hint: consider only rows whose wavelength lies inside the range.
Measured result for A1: 8.542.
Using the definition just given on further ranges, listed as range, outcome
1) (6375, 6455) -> 8.912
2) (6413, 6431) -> 8.391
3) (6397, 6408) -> 8.812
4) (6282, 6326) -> 8.439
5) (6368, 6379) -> 8.171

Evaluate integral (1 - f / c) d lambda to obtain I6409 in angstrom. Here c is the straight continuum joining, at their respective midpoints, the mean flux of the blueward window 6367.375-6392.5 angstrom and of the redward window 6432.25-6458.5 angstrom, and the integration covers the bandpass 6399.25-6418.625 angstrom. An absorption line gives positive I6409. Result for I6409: -2.1 angstrom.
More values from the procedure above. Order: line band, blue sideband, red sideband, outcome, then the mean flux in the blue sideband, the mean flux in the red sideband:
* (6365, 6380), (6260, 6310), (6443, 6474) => -3.0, 7.06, 6.42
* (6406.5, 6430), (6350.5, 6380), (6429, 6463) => -2.9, 7.95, 6.9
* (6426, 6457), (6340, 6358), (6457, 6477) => -3.3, 7.03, 6.39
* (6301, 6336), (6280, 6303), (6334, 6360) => -0.8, 7.31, 7.12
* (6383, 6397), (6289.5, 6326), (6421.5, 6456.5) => -1.0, 7.33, 7.36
